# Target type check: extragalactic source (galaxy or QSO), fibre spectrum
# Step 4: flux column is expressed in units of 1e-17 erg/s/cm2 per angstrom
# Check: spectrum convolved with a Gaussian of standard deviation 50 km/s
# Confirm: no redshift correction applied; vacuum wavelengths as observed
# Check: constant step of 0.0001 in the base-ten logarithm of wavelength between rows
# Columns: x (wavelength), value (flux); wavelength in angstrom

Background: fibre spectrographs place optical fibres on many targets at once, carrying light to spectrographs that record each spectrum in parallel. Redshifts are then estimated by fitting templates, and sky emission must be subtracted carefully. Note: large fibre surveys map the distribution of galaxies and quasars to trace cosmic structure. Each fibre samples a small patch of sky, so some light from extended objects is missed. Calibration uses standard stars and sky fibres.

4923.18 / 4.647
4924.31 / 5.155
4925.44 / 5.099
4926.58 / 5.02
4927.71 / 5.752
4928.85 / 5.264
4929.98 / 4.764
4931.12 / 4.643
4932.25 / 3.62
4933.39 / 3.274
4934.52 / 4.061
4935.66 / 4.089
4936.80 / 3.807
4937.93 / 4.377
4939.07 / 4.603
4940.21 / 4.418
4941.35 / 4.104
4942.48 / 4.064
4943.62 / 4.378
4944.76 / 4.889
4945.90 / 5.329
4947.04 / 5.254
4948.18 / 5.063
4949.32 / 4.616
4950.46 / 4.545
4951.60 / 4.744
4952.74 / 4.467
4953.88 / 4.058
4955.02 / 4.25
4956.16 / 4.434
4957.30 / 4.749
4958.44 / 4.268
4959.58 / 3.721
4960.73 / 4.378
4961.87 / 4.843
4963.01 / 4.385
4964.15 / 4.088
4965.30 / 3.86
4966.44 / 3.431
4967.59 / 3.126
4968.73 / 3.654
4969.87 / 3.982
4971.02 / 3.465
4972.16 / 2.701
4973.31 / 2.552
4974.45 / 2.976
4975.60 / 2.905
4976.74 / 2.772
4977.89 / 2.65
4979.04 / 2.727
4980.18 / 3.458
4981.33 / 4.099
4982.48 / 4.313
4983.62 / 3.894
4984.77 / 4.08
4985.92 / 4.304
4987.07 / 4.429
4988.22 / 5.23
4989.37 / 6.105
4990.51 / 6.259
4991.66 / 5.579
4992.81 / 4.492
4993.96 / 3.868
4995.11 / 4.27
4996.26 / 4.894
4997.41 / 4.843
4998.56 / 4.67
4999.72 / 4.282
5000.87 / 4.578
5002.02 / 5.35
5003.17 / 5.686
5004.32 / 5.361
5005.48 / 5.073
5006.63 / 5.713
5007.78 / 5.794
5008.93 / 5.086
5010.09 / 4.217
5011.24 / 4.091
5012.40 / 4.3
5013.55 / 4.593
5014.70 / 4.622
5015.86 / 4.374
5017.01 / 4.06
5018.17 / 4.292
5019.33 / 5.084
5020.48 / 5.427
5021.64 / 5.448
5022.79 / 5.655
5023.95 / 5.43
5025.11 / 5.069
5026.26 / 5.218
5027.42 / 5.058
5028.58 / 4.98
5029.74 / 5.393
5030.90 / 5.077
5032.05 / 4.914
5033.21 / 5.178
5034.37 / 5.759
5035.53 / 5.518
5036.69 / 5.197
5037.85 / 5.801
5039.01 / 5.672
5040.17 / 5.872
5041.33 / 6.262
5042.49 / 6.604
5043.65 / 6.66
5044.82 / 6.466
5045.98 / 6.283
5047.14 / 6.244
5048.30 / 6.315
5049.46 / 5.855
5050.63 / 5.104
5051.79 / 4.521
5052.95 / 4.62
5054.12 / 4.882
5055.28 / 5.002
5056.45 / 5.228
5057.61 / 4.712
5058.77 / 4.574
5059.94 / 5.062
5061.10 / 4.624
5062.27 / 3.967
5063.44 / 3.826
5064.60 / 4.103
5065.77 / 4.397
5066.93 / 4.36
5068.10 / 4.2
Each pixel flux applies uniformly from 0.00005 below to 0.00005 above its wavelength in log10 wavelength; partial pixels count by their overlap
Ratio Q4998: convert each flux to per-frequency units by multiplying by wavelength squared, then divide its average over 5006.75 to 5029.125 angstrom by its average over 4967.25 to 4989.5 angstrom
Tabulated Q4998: 1.4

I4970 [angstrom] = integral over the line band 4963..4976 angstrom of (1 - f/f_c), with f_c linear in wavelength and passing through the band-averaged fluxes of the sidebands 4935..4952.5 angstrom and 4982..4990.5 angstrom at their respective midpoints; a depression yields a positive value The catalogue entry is 3.5 angstrom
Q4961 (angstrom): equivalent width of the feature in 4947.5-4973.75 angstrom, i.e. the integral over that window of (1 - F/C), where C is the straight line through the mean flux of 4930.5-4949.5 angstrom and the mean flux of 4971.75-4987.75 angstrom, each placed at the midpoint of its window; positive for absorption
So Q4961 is -1.10 angstrom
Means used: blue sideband 4.38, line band 4.07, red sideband 3.44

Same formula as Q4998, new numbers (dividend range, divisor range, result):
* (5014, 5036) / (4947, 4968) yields 1.21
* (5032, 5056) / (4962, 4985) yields 1.68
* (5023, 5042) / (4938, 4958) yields 1.22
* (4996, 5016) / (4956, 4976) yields 1.32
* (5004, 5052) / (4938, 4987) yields 1.36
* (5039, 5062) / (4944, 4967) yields 1.28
